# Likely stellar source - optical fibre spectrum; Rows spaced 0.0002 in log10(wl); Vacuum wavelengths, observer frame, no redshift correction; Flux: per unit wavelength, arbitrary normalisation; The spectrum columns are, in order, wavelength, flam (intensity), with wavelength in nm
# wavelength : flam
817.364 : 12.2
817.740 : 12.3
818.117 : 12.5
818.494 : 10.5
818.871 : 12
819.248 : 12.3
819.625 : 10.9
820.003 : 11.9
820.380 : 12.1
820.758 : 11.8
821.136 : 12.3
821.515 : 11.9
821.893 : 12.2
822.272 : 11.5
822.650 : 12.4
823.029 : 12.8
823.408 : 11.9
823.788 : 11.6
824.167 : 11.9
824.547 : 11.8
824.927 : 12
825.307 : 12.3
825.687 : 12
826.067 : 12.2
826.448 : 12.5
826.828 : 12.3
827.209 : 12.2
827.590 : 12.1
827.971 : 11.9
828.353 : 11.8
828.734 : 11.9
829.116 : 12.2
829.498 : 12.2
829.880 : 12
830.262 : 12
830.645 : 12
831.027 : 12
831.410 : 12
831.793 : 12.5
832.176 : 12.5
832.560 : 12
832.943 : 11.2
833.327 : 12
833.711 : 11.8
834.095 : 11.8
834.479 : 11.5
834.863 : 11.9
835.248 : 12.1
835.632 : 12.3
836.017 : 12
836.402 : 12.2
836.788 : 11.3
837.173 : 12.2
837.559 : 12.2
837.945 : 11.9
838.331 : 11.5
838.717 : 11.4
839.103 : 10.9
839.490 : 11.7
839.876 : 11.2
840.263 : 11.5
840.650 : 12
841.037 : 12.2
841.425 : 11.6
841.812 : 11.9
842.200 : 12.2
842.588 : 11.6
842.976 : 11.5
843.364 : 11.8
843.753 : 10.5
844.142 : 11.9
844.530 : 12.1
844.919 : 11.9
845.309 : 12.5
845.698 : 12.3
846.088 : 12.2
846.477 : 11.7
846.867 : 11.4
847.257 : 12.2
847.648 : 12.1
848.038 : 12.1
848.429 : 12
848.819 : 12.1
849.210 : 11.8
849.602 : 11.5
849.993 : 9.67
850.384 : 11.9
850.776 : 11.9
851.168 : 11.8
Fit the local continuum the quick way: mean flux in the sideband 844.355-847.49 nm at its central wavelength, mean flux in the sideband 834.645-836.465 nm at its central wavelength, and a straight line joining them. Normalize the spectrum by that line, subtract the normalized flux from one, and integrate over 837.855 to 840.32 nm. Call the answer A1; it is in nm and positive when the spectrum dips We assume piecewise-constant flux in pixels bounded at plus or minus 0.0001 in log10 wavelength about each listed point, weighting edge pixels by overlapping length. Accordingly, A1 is 0.13 nm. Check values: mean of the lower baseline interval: 12.1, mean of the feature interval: 11.4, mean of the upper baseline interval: 12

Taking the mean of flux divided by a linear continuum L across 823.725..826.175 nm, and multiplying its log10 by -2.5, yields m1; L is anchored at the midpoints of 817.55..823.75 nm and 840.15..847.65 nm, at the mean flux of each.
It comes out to 0.00 mag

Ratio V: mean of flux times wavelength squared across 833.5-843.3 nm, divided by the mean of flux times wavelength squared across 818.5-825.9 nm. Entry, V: 1.0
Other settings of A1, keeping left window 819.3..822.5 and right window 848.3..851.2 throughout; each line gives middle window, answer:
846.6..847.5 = -0.02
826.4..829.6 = -0.09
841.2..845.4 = -0.05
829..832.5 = -0.12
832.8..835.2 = 0.00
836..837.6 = -0.04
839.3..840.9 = 0.01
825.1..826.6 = -0.06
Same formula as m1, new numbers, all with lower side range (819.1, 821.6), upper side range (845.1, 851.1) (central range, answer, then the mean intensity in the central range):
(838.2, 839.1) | 0.05 mag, 11.3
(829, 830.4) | -0.02 mag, 12.1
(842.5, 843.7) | 0.03 mag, 11.5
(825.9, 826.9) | -0.04 mag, 12.3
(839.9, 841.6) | 0.01 mag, 11.8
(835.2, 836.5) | -0.03 mag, 12.2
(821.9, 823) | -0.02 mag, 12.1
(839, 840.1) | 0.05 mag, 11.3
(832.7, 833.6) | 0.02 mag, 11.6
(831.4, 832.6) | -0.04 mag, 12.3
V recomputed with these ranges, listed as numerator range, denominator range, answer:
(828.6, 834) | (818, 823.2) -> 1.03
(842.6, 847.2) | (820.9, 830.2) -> 1.02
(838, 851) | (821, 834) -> 1.01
